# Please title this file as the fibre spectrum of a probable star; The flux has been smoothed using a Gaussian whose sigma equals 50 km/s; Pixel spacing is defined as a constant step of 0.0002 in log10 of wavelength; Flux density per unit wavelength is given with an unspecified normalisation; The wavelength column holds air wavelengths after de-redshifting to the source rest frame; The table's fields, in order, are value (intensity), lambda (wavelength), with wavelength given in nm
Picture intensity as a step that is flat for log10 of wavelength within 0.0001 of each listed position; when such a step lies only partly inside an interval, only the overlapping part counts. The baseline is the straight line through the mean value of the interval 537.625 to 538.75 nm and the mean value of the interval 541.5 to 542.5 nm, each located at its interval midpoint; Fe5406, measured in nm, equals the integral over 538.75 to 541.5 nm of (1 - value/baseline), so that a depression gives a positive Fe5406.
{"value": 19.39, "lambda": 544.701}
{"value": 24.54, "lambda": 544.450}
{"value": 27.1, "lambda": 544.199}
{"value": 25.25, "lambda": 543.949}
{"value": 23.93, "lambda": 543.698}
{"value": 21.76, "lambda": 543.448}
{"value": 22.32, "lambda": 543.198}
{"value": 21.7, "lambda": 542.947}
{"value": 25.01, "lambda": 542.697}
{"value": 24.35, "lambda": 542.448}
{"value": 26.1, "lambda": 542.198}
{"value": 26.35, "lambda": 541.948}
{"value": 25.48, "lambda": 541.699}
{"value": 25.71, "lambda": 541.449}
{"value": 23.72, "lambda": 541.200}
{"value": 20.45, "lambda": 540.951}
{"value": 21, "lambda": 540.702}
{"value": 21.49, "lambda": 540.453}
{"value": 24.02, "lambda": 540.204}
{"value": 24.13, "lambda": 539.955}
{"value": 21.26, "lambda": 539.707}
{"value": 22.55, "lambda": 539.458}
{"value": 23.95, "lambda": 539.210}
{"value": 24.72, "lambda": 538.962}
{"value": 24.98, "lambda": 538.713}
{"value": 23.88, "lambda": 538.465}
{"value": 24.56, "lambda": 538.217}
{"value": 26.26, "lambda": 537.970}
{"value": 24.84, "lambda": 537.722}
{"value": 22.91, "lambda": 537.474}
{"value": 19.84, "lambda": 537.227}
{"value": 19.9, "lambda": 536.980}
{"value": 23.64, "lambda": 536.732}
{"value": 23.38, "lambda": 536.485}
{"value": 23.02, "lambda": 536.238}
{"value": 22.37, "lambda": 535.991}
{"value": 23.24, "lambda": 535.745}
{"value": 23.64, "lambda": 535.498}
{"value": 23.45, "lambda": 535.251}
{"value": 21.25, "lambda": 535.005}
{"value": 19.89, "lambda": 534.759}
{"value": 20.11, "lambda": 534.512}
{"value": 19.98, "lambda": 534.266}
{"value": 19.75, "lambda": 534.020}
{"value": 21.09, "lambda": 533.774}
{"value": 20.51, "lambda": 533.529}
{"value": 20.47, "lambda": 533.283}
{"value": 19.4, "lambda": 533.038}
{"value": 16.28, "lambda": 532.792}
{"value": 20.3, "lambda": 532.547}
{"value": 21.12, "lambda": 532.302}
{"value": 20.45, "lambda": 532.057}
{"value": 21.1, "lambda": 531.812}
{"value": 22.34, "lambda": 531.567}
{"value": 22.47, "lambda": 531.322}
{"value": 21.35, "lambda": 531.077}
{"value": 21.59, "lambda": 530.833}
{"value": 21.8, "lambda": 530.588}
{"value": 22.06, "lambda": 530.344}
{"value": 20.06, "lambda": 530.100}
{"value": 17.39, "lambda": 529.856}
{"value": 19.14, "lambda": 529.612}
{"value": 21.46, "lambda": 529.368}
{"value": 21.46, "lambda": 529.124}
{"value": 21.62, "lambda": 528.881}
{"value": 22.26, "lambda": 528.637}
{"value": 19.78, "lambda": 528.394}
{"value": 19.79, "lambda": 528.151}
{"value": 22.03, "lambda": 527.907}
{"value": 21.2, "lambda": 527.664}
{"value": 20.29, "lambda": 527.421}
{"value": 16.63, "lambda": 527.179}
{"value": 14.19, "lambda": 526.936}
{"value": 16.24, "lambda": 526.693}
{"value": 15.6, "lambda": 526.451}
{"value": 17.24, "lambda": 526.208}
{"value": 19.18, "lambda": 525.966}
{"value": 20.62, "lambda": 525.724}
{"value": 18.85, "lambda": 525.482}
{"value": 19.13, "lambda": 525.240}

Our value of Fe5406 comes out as 0.25 nm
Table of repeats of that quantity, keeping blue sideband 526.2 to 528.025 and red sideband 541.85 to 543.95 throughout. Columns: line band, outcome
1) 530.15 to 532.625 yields -0.23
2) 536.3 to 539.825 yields -0.19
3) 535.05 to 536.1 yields -0.09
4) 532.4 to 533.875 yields 0.04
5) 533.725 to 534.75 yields 0.03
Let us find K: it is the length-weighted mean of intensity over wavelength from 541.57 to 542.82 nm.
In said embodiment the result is 25.5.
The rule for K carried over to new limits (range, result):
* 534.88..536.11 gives 22.8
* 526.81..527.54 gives 17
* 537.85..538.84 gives 24.9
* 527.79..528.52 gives 20.5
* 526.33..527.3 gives 15.7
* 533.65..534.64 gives 20.2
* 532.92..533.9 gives 20.4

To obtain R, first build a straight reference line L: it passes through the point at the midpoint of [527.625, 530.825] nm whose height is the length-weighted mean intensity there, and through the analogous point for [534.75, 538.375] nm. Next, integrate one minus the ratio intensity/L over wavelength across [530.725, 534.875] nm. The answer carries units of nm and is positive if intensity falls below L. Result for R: 0.254 nm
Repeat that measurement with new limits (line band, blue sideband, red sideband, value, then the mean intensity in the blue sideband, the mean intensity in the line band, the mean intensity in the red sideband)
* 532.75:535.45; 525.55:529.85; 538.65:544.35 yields 0.12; 19.3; 20.4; 23.8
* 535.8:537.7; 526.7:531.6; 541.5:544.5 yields 0.02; 20.3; 22.3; 24.5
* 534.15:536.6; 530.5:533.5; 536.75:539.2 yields 0.03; 20.7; 22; 23.6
